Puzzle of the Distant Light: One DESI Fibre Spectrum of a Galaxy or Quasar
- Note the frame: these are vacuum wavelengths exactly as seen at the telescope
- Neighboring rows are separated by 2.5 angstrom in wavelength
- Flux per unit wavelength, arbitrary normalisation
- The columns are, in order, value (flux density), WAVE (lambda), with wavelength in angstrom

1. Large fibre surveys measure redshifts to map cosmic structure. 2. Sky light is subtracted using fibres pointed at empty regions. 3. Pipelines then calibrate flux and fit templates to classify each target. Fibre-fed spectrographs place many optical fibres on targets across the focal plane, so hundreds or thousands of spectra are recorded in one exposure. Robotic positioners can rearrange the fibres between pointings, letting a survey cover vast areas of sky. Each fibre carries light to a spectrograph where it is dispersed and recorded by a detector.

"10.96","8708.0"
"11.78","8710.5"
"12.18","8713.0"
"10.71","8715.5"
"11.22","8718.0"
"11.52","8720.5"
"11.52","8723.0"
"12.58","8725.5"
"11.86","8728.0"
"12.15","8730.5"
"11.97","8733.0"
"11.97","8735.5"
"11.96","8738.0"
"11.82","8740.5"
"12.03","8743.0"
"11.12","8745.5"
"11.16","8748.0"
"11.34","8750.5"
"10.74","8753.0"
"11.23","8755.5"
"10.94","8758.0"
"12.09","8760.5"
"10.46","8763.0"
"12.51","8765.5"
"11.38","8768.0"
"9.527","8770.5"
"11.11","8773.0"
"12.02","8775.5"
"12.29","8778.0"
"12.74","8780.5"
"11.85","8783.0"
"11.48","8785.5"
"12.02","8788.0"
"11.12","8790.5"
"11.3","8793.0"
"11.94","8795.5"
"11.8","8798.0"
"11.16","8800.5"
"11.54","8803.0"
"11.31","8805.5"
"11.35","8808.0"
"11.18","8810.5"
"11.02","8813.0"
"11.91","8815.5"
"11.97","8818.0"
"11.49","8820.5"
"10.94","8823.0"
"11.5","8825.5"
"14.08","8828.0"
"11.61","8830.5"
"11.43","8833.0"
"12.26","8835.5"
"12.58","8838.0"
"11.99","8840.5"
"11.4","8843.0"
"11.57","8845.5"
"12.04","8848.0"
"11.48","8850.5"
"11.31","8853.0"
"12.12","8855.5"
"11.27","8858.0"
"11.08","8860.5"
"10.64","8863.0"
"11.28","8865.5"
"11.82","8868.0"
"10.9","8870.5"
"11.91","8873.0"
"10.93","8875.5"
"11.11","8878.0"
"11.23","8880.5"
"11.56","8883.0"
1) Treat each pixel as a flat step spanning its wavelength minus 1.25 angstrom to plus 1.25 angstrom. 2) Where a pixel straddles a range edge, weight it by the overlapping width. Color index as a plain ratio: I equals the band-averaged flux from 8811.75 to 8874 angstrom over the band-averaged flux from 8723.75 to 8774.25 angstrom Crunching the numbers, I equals 1.01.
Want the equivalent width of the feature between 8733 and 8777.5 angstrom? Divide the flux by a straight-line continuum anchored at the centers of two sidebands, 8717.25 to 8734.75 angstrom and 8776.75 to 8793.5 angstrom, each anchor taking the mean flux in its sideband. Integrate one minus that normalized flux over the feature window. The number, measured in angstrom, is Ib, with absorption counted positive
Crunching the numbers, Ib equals 1.67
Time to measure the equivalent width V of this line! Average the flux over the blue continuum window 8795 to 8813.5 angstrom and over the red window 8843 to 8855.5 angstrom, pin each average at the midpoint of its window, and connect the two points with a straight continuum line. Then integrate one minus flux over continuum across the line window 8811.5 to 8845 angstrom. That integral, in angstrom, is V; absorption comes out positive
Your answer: -0.9 angstrom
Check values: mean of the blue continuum 11.4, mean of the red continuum 11.6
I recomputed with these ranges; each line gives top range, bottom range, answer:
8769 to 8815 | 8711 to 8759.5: 0.99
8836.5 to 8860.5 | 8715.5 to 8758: 1.01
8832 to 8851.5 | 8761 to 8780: 1.04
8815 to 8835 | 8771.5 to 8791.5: 1.01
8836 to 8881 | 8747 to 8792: 1.00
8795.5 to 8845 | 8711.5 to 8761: 1.01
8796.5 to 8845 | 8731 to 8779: 1.02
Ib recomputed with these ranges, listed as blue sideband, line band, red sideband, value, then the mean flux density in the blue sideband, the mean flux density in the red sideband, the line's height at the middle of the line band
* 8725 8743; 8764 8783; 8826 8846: 0.64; 12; 12.1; 12.1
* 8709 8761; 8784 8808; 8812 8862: 0.37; 11.6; 11.8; 11.7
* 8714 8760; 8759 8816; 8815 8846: 1.11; 11.6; 11.9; 11.7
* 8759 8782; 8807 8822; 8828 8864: 0.23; 11.6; 11.7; 11.7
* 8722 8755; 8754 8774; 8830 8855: 0.97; 11.7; 11.8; 11.7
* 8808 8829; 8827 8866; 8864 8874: -0.63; 11.7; 11.4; 11.6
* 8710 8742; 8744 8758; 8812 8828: 0.77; 11.8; 11.7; 11.8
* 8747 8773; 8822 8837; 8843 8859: -0.64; 11.1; 11.6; 11.5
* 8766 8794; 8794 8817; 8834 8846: 0.52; 11.6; 12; 11.7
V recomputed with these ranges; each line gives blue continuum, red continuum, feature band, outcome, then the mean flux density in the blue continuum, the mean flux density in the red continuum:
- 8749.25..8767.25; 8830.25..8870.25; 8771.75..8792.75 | -0.7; 11.3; 11.6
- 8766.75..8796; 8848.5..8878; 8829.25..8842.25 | -0.6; 11.6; 11.3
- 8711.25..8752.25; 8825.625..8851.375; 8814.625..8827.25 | 0.3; 11.7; 12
